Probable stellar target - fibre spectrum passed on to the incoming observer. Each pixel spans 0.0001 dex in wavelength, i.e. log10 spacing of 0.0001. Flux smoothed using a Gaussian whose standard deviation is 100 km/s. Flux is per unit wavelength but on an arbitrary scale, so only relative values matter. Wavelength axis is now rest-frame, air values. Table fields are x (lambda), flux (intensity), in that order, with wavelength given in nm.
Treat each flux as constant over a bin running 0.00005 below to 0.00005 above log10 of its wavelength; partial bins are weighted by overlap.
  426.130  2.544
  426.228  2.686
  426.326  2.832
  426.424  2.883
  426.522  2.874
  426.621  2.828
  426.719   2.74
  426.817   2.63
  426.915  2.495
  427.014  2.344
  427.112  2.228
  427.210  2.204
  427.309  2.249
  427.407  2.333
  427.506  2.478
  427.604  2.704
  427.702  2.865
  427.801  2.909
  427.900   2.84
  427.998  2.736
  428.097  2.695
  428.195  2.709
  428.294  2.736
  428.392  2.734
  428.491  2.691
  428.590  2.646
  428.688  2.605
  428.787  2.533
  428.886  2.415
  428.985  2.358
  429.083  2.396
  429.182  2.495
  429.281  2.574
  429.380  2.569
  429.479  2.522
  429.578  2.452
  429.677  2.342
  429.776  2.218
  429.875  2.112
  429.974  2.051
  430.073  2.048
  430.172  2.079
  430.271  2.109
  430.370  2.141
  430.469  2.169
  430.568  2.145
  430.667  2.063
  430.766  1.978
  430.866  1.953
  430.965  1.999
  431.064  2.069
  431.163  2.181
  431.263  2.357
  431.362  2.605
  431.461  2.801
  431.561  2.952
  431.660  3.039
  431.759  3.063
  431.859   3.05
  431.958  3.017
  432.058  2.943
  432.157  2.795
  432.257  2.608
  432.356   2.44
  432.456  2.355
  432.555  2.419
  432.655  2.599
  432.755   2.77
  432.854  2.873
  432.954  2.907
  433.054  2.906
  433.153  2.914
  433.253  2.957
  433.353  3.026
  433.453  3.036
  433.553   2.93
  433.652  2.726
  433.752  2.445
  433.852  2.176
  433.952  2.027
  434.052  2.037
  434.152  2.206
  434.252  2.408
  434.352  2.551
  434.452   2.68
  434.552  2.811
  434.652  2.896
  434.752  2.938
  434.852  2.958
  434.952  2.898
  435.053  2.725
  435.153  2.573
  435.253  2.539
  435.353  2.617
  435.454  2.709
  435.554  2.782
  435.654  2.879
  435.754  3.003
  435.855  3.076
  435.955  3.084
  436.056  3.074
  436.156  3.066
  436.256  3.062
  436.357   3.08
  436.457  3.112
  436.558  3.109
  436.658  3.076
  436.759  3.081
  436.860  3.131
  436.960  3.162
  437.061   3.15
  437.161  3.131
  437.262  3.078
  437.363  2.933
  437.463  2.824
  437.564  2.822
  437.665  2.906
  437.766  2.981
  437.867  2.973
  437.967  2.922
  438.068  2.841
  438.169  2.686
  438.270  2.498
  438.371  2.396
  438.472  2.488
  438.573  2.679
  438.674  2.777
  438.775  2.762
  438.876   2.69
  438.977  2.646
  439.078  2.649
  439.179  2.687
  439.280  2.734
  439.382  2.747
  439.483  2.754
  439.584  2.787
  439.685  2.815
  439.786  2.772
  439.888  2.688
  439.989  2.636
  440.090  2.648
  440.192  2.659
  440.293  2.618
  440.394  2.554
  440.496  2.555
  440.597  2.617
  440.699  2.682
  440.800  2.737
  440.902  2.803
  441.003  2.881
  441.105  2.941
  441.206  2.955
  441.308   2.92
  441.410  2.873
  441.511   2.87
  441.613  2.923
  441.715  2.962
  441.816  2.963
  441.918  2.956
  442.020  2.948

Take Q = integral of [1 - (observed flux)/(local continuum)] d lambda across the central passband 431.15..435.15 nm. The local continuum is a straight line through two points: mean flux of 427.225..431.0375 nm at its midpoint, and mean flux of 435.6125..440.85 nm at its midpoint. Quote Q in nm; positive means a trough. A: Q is -0.17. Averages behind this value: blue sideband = 2.41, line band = 2.7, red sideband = 2.84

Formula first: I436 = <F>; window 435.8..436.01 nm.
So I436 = 3.07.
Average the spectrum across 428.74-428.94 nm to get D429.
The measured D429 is 2.46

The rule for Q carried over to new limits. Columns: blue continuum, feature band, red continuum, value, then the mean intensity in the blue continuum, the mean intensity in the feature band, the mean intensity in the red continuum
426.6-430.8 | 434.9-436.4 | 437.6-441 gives -0.15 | 2.44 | 2.88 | 2.71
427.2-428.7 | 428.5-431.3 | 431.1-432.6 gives 0.42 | 2.65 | 2.28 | 2.7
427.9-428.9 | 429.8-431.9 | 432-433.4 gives 0.30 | 2.67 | 2.33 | 2.75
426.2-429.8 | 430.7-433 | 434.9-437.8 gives 0.13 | 2.58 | 2.59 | 2.95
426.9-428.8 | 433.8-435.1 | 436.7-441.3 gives 0.07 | 2.59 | 2.56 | 2.79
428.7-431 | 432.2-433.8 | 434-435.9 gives -0.14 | 2.26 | 2.75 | 2.7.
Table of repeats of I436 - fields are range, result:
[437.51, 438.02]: 2.92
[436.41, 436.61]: 3.11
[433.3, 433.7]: 2.93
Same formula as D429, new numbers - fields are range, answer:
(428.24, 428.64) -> 2.7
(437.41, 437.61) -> 2.83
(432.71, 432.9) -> 2.83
